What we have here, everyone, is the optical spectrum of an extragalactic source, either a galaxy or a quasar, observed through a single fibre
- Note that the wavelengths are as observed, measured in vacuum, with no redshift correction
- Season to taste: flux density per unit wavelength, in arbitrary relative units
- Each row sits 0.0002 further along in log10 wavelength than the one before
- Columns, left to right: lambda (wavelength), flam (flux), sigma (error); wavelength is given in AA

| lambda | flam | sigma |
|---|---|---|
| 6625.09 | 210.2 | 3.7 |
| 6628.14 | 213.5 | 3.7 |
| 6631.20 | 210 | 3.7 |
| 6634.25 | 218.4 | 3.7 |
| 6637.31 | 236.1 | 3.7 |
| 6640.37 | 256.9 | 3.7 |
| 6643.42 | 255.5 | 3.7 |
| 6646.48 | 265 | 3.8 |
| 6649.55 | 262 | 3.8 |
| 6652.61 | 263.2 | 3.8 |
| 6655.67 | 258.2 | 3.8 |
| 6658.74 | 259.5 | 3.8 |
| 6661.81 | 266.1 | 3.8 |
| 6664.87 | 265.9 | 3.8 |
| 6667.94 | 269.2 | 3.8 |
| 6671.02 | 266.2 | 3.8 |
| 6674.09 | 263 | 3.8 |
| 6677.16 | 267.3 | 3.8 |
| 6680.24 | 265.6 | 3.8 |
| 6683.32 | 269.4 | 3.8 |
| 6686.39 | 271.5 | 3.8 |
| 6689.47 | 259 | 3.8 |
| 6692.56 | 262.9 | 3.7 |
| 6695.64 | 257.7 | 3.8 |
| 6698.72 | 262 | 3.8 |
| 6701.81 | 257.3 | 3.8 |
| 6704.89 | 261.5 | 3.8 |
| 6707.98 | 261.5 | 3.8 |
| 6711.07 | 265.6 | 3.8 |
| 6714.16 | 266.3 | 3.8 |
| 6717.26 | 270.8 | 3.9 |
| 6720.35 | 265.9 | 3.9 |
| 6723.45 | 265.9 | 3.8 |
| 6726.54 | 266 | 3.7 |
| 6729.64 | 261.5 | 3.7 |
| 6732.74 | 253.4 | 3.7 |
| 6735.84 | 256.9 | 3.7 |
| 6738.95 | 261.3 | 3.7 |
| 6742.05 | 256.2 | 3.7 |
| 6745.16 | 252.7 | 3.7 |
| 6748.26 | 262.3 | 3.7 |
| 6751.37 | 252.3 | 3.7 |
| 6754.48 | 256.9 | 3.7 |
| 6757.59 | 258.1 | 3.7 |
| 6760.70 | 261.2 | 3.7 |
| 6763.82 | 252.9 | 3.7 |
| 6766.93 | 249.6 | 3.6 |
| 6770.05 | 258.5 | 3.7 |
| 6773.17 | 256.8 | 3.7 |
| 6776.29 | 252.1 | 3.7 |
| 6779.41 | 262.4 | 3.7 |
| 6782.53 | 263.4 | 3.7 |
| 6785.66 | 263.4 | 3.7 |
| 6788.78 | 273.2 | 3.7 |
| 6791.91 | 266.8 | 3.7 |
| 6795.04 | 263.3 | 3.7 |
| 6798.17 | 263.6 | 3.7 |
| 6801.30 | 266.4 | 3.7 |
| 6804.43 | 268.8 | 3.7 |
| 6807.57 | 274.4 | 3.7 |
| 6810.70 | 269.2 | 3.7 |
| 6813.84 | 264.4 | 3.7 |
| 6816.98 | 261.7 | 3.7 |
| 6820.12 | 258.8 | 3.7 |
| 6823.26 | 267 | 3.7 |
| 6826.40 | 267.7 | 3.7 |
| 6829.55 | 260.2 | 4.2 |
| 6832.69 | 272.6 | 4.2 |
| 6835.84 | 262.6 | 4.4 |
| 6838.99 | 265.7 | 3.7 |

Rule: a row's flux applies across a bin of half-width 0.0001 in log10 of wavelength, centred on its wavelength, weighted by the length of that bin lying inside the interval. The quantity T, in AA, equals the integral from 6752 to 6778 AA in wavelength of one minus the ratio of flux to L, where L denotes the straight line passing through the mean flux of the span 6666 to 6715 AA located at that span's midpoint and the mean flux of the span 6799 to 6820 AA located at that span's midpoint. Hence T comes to 1.0 AA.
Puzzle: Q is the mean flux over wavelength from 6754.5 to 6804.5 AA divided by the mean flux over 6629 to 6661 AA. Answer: 1.05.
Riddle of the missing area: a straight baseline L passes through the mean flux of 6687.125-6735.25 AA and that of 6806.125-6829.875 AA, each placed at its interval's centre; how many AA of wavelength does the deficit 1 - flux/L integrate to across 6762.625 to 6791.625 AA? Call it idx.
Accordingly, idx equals 0.5 AA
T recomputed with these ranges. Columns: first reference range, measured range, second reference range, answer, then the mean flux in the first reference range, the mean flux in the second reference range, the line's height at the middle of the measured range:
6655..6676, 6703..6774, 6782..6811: 1.66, 264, 267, 266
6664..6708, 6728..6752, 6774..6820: 0.65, 264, 265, 264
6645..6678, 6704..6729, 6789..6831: -0.07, 264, 266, 265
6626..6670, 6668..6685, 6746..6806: -0.98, 250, 261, 252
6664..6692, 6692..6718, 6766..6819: 0.29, 266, 264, 266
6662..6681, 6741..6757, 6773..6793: 0.47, 266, 263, 264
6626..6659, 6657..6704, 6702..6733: -1.85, 244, 264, 254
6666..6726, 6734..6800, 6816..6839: 1.34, 265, 265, 265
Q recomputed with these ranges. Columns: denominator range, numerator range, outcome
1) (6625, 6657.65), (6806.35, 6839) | 1.10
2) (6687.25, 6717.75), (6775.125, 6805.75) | 1.01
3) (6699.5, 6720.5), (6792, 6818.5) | 1.01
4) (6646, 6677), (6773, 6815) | 1.00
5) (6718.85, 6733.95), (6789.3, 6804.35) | 1.01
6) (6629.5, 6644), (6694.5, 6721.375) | 1.13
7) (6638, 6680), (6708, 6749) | 1.00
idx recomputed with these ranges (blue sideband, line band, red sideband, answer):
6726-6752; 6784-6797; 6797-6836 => -0.2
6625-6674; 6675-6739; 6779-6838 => -1.9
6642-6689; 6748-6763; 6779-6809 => 0.5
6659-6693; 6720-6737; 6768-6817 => 0.2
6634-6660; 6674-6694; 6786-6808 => -0.6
